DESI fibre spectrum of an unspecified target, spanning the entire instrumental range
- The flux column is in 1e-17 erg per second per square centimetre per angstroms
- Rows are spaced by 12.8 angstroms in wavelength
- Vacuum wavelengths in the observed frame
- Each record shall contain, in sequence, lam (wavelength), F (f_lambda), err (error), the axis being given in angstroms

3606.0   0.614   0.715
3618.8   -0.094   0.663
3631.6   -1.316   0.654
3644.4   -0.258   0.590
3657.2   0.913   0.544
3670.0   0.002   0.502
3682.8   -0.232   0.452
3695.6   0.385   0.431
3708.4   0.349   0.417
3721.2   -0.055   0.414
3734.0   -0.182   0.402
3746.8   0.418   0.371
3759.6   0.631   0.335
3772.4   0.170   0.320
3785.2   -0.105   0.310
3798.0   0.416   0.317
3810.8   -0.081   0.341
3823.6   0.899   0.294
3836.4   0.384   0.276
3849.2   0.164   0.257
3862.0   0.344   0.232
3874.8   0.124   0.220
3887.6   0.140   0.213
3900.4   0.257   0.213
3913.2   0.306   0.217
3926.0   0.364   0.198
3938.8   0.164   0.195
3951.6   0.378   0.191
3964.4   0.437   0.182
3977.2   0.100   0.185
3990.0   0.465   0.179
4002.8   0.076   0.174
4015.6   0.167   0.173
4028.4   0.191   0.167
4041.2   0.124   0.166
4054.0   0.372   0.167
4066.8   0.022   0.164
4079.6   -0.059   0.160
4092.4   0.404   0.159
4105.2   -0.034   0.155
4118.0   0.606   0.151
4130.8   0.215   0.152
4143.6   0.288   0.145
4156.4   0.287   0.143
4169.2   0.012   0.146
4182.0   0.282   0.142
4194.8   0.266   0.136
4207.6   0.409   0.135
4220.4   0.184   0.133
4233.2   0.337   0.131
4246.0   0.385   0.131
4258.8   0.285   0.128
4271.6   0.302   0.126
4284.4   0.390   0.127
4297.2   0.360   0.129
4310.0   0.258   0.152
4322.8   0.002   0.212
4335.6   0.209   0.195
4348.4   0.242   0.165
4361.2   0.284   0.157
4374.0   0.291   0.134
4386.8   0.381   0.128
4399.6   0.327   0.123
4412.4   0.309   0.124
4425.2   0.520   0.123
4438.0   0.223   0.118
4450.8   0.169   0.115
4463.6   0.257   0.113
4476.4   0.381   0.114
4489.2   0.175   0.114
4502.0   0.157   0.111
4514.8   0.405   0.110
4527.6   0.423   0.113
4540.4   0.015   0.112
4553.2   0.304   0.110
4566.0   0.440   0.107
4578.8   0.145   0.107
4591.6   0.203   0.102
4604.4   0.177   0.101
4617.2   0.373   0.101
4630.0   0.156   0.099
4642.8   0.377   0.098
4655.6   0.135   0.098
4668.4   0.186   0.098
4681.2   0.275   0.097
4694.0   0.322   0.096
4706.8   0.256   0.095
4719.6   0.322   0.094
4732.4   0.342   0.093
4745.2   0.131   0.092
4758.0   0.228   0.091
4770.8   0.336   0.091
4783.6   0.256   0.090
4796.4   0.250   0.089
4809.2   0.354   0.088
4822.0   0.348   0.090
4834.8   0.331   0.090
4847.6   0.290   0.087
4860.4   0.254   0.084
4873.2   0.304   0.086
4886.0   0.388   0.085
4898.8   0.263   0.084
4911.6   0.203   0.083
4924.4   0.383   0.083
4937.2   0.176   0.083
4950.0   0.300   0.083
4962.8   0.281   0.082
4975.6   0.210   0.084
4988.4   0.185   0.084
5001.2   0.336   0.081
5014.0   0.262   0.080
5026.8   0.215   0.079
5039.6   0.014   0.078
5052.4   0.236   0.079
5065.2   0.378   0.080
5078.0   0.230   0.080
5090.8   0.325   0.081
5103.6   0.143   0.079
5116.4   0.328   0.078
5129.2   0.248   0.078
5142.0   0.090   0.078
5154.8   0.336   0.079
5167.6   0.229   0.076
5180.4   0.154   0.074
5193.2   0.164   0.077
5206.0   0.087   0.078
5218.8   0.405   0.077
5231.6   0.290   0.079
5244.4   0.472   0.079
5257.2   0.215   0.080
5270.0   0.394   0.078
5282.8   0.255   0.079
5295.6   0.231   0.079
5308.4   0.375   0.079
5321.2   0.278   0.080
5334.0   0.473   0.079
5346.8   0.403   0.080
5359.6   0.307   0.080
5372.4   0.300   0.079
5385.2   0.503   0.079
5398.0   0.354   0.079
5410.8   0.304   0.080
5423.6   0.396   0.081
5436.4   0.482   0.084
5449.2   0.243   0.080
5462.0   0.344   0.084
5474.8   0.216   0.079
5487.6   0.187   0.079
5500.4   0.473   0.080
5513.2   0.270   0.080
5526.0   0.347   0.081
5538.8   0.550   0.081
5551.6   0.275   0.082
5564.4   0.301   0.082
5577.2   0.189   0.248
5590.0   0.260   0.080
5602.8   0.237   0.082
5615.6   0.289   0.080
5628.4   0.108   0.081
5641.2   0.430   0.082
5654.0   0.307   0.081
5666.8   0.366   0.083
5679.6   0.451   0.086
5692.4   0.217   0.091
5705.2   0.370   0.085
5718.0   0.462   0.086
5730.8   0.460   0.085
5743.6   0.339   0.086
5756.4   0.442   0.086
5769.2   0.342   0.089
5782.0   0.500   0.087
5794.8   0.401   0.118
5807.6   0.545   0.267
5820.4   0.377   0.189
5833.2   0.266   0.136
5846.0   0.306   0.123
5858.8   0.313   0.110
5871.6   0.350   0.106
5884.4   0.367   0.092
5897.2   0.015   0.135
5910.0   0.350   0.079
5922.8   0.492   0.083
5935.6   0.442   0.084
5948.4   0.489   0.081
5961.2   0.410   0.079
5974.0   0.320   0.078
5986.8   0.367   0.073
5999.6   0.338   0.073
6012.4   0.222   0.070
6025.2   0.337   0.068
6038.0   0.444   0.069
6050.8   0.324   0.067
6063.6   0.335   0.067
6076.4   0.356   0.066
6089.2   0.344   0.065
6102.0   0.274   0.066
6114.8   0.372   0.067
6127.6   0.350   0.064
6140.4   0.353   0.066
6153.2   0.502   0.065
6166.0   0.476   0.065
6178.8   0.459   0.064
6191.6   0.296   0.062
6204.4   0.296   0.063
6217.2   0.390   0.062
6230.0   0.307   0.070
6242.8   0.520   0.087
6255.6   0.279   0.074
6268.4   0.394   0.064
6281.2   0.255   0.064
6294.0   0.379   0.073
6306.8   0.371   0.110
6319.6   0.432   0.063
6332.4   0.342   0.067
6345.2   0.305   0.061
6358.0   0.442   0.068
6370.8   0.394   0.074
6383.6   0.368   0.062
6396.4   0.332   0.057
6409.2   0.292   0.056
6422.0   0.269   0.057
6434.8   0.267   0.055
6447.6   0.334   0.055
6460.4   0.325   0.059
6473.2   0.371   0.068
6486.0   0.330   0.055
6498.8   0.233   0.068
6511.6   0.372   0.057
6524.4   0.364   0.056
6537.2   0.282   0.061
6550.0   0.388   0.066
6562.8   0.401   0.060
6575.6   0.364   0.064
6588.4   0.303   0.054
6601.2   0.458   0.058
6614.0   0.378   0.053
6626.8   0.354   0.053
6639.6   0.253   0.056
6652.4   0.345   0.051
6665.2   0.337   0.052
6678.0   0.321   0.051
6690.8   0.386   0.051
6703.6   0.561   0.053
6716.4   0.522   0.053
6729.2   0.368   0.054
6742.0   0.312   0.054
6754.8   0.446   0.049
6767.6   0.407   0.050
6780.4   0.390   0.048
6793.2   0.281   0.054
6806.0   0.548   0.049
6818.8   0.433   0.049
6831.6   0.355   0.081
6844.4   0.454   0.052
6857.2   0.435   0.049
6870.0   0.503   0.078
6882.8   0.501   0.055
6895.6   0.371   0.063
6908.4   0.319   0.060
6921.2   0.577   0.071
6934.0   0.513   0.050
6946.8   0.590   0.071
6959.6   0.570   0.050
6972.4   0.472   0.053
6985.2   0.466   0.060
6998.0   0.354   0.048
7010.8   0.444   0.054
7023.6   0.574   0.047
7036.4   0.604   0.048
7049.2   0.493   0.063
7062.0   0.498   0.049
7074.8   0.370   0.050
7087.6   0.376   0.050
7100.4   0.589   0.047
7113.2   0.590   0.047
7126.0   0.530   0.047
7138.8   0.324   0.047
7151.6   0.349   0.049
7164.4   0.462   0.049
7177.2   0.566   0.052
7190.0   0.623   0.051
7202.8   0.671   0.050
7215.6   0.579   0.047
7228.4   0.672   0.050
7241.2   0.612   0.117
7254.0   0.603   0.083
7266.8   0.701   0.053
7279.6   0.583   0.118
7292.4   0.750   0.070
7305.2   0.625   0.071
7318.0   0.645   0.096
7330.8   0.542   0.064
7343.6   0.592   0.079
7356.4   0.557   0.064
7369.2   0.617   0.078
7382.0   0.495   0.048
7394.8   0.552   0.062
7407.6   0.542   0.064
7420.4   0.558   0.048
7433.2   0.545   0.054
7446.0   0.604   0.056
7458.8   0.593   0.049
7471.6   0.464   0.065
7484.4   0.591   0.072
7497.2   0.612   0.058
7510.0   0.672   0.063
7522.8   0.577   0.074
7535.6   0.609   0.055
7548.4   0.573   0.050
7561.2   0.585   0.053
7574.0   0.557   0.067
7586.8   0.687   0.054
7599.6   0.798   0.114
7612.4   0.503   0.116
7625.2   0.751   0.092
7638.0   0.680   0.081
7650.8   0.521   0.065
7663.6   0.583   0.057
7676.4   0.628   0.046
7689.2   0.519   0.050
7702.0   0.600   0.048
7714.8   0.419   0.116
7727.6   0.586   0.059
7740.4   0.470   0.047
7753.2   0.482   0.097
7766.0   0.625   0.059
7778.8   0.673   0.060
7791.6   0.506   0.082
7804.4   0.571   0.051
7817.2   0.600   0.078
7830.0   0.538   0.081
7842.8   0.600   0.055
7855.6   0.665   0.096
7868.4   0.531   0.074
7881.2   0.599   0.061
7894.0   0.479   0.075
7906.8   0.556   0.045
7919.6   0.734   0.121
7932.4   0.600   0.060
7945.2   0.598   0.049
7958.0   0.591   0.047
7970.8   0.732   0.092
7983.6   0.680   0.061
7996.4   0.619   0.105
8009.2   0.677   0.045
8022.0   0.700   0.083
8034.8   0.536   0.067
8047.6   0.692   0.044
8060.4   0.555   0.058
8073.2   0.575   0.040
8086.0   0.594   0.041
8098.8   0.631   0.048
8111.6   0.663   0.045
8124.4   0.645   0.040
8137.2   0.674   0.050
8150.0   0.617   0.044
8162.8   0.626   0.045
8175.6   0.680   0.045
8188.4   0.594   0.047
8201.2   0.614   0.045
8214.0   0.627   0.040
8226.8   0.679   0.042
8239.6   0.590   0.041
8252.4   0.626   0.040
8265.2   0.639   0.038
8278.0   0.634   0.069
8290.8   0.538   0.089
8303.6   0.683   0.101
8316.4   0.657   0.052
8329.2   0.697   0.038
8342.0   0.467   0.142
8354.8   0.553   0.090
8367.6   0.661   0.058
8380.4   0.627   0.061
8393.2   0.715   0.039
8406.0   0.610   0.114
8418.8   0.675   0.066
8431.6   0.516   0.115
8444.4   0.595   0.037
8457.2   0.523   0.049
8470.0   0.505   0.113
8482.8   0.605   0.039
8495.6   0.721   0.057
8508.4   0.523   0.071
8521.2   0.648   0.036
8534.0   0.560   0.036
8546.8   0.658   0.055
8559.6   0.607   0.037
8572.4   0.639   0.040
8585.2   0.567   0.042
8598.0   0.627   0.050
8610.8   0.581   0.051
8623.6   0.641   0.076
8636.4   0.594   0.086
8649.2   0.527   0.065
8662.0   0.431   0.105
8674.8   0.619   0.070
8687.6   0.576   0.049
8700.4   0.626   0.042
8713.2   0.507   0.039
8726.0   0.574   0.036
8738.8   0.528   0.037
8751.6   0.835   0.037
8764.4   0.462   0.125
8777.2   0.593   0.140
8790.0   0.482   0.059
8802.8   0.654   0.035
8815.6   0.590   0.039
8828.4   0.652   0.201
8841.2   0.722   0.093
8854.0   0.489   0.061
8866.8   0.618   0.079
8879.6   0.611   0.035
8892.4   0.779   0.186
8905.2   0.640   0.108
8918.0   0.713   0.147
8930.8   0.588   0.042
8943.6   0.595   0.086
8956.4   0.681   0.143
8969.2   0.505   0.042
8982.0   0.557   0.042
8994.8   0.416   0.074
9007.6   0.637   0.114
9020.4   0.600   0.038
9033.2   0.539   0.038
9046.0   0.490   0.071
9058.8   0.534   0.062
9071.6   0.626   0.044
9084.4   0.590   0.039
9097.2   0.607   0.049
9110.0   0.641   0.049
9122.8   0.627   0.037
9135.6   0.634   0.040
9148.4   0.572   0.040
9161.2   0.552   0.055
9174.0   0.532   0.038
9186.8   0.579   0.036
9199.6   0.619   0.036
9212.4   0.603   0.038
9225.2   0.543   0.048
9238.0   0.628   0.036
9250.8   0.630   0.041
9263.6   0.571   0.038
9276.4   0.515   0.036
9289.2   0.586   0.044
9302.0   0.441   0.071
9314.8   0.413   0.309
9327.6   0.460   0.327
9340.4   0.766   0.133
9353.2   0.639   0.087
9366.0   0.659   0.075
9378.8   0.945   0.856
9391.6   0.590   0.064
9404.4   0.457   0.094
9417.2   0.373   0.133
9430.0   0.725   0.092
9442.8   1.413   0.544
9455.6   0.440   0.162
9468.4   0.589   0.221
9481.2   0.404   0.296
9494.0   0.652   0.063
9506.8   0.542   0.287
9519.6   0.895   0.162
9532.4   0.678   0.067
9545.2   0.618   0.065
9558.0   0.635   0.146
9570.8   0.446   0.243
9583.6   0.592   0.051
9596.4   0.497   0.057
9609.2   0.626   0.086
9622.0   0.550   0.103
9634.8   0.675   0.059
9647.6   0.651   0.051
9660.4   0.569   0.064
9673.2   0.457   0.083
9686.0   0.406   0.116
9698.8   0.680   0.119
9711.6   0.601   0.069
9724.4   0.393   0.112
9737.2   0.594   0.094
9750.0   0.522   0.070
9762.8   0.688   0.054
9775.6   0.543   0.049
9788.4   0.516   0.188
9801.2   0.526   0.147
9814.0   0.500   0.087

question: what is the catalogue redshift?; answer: 0.800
